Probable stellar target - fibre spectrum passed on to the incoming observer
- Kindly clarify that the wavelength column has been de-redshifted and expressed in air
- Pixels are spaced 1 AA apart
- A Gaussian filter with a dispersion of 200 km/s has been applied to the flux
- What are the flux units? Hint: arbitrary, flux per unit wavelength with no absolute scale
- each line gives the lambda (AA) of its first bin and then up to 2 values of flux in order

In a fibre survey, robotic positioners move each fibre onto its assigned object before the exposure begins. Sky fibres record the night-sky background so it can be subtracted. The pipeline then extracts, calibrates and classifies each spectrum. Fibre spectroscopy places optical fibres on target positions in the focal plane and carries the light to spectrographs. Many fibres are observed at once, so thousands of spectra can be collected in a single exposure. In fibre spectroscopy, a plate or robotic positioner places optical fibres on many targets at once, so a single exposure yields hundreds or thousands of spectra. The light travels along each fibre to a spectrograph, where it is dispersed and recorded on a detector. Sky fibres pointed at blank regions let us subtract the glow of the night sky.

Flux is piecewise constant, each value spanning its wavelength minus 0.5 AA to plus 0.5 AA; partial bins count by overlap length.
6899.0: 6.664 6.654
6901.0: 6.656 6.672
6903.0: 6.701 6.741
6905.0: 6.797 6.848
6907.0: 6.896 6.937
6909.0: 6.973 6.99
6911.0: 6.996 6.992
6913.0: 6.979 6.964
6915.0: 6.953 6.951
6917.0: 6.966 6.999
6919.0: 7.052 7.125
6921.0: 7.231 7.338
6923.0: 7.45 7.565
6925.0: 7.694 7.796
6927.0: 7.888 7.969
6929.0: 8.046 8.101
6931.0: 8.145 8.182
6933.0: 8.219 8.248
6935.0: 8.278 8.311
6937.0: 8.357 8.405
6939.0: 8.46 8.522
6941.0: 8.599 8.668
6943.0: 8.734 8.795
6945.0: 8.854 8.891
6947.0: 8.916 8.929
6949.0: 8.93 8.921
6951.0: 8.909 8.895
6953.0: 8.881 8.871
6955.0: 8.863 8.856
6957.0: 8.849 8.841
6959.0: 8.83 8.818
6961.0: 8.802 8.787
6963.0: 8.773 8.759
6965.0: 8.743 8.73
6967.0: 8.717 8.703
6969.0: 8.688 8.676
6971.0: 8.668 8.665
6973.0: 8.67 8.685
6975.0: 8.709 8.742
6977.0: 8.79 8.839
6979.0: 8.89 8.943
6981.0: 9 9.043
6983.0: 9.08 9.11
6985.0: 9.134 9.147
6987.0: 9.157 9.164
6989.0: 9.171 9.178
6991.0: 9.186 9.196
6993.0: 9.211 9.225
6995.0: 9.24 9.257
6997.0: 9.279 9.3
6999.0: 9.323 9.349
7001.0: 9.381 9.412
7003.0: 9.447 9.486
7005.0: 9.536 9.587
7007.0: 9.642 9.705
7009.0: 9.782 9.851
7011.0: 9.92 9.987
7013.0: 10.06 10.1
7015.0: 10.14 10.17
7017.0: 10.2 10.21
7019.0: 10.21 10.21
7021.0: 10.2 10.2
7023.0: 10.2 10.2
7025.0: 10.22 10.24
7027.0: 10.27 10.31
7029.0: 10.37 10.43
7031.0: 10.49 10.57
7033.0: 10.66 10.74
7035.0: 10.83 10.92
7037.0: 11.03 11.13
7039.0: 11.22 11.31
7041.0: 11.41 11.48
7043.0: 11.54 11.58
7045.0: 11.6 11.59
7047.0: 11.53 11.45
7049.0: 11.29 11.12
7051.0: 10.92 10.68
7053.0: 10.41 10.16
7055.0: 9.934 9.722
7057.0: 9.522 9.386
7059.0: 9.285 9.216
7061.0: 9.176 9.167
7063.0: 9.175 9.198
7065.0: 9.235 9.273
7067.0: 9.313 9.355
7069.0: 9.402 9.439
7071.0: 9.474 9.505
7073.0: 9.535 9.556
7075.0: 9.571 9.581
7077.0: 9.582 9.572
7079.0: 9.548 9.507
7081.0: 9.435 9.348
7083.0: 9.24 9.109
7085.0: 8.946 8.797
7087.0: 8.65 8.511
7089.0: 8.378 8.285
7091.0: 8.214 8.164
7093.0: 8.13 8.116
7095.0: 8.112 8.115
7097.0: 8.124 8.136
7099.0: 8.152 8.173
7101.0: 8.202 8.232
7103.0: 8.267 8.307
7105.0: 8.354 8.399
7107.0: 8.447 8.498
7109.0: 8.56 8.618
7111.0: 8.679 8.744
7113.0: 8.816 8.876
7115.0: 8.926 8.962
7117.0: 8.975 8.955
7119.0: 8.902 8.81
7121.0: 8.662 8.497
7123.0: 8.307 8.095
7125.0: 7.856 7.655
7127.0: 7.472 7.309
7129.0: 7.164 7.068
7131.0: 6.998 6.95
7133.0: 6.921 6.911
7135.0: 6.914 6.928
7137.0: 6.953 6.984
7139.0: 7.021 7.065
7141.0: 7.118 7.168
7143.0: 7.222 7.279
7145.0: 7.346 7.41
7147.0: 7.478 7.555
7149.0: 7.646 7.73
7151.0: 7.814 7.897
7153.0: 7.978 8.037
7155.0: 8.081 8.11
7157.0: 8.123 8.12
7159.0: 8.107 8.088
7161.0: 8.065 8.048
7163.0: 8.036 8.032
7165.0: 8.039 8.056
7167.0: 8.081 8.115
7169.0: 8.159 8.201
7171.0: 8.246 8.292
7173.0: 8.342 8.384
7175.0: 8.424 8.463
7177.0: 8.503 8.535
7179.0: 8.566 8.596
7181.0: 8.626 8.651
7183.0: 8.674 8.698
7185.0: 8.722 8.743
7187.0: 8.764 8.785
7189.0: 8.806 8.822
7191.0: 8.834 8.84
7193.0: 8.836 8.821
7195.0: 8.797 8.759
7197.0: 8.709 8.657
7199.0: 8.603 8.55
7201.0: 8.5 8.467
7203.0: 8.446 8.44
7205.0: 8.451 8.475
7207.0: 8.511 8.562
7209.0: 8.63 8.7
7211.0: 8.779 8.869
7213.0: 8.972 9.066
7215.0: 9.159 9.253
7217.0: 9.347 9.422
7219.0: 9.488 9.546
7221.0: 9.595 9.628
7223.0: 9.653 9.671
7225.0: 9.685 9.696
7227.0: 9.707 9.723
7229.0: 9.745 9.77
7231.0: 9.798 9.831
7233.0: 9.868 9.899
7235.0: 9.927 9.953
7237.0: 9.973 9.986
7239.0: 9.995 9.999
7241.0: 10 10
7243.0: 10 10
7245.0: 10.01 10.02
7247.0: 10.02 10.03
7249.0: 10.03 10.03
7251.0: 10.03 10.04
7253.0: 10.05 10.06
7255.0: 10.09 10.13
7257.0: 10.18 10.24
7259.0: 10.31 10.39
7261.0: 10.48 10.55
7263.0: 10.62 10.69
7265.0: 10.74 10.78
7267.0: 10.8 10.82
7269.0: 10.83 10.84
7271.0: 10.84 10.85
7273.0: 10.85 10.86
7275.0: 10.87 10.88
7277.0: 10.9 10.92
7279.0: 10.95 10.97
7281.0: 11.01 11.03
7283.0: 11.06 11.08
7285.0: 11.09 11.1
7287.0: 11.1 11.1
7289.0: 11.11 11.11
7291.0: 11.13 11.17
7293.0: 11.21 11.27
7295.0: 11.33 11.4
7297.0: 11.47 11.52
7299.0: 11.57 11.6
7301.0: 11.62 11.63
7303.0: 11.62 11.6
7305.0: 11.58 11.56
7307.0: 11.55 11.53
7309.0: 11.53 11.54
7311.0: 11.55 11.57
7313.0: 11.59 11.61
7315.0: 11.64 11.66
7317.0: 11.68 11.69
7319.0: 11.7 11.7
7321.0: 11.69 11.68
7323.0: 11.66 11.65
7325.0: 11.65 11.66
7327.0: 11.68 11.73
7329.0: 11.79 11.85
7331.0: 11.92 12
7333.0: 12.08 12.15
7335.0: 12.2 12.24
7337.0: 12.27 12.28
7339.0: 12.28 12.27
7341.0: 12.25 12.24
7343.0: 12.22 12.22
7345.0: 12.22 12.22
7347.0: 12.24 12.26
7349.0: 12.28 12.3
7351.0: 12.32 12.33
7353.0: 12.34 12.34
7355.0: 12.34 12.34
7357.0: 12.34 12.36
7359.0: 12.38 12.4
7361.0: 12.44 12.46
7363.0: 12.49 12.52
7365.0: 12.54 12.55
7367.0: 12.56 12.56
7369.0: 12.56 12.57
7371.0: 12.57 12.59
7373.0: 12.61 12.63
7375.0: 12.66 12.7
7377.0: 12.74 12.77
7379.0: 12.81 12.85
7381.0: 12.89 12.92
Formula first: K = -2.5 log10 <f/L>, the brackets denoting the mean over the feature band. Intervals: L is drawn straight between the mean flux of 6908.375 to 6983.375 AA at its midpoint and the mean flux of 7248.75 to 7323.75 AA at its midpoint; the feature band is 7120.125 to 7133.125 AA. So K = 0.26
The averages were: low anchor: 8.3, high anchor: 11.1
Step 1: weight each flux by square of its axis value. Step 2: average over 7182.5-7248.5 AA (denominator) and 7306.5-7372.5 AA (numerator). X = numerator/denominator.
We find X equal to 1.35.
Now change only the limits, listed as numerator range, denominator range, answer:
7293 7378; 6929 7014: 1.49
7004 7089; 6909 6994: 1.22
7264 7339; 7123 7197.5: 1.49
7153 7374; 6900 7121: 1.24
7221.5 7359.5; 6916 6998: 1.42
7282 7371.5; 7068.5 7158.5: 1.53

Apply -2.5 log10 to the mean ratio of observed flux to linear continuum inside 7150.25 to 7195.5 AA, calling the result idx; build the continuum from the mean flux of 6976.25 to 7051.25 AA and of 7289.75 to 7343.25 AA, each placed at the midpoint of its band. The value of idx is 0.29 mag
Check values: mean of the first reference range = 10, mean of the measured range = 8.37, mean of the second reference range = 11.7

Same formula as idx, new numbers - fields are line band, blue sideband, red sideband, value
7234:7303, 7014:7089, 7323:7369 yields 0.10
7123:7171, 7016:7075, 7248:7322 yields 0.36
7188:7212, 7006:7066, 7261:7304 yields 0.24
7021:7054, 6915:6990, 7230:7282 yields -0.20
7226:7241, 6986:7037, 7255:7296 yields 0.09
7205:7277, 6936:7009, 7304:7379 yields 0.14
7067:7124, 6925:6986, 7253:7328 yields 0.11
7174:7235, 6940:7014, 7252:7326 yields 0.18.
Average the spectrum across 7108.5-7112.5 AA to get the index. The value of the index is 8.65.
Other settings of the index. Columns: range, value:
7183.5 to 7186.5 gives 8.72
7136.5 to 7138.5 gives 6.97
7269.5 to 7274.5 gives 10.8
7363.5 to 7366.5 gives 12.5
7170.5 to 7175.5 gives 8.34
